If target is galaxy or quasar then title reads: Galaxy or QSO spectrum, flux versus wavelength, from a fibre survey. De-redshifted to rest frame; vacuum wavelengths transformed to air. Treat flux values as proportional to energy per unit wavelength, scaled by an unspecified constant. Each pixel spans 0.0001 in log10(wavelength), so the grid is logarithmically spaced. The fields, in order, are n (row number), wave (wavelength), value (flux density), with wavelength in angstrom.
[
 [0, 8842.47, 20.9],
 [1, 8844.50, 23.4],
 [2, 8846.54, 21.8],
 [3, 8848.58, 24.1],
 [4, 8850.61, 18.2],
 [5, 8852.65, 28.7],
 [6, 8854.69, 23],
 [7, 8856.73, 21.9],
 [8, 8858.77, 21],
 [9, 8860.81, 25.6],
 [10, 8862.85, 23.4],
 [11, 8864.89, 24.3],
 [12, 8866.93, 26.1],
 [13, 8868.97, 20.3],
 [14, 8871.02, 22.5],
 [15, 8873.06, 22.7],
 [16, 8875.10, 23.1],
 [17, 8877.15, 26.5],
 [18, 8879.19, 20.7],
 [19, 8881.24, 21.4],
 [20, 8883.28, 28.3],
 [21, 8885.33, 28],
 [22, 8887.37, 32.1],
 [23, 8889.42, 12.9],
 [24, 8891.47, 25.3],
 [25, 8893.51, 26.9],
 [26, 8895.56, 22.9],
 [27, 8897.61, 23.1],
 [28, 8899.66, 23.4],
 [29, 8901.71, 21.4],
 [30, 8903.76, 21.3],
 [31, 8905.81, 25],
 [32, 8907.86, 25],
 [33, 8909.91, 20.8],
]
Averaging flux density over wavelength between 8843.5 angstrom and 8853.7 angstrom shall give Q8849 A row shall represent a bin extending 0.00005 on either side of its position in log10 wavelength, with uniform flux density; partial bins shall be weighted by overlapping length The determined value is 23.2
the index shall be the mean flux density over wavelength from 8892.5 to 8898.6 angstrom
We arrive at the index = 24.3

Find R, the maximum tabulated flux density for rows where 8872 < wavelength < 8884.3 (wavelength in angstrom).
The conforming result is 28.3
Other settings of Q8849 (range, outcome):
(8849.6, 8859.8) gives 22.6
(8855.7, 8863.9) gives 23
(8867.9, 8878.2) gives 23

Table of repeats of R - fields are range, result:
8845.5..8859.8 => 28.7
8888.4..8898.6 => 26.9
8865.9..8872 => 26.1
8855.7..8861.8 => 25.6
